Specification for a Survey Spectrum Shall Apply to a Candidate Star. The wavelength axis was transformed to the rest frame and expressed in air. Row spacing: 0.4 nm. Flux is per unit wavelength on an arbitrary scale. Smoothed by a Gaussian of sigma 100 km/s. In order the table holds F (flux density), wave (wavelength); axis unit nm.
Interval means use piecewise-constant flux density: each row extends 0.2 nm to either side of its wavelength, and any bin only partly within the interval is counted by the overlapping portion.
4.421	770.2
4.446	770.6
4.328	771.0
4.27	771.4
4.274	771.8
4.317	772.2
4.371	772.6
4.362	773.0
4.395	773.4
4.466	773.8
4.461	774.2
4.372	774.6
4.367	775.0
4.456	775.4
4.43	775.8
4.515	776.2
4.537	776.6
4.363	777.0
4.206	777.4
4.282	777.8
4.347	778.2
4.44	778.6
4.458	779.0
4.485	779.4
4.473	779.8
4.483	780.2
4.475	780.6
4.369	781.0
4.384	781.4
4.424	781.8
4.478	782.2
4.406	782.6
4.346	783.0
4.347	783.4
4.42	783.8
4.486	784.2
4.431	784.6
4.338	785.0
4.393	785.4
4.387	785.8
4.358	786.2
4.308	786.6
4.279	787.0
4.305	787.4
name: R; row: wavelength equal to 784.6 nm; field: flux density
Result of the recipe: 4.431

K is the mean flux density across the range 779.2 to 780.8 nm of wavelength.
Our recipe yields 4.48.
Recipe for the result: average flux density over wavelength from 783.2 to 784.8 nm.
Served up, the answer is 4.42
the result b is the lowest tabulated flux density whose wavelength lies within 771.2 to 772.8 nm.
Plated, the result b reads 4.27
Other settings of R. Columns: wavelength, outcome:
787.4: 4.305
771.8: 4.274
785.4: 4.393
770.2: 4.421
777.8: 4.282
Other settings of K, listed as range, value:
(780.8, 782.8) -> 4.41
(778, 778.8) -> 4.39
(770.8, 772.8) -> 4.31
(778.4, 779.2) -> 4.45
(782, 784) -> 4.4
